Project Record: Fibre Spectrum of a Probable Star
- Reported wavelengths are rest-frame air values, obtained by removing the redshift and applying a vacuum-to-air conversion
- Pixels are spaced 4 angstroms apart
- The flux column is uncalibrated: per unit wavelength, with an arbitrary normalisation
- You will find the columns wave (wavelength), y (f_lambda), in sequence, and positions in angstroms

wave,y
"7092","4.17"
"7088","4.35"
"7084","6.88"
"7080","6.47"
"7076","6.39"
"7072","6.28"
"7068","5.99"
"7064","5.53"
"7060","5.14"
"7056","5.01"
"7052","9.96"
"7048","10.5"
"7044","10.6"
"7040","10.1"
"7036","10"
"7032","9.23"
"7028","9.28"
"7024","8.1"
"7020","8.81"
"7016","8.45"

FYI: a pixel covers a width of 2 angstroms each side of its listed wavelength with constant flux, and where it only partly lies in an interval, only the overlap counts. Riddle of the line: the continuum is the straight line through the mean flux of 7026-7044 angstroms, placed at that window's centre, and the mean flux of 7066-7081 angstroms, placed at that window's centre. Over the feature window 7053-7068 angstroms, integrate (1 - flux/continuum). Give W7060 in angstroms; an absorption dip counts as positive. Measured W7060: 3.6 angstroms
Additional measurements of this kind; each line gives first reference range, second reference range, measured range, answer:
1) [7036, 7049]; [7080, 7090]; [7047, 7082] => 5.5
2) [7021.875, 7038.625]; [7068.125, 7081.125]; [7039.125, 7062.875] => -1.3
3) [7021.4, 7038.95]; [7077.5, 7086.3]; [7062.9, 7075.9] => 2.1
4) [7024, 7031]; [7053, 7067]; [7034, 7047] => -4.6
